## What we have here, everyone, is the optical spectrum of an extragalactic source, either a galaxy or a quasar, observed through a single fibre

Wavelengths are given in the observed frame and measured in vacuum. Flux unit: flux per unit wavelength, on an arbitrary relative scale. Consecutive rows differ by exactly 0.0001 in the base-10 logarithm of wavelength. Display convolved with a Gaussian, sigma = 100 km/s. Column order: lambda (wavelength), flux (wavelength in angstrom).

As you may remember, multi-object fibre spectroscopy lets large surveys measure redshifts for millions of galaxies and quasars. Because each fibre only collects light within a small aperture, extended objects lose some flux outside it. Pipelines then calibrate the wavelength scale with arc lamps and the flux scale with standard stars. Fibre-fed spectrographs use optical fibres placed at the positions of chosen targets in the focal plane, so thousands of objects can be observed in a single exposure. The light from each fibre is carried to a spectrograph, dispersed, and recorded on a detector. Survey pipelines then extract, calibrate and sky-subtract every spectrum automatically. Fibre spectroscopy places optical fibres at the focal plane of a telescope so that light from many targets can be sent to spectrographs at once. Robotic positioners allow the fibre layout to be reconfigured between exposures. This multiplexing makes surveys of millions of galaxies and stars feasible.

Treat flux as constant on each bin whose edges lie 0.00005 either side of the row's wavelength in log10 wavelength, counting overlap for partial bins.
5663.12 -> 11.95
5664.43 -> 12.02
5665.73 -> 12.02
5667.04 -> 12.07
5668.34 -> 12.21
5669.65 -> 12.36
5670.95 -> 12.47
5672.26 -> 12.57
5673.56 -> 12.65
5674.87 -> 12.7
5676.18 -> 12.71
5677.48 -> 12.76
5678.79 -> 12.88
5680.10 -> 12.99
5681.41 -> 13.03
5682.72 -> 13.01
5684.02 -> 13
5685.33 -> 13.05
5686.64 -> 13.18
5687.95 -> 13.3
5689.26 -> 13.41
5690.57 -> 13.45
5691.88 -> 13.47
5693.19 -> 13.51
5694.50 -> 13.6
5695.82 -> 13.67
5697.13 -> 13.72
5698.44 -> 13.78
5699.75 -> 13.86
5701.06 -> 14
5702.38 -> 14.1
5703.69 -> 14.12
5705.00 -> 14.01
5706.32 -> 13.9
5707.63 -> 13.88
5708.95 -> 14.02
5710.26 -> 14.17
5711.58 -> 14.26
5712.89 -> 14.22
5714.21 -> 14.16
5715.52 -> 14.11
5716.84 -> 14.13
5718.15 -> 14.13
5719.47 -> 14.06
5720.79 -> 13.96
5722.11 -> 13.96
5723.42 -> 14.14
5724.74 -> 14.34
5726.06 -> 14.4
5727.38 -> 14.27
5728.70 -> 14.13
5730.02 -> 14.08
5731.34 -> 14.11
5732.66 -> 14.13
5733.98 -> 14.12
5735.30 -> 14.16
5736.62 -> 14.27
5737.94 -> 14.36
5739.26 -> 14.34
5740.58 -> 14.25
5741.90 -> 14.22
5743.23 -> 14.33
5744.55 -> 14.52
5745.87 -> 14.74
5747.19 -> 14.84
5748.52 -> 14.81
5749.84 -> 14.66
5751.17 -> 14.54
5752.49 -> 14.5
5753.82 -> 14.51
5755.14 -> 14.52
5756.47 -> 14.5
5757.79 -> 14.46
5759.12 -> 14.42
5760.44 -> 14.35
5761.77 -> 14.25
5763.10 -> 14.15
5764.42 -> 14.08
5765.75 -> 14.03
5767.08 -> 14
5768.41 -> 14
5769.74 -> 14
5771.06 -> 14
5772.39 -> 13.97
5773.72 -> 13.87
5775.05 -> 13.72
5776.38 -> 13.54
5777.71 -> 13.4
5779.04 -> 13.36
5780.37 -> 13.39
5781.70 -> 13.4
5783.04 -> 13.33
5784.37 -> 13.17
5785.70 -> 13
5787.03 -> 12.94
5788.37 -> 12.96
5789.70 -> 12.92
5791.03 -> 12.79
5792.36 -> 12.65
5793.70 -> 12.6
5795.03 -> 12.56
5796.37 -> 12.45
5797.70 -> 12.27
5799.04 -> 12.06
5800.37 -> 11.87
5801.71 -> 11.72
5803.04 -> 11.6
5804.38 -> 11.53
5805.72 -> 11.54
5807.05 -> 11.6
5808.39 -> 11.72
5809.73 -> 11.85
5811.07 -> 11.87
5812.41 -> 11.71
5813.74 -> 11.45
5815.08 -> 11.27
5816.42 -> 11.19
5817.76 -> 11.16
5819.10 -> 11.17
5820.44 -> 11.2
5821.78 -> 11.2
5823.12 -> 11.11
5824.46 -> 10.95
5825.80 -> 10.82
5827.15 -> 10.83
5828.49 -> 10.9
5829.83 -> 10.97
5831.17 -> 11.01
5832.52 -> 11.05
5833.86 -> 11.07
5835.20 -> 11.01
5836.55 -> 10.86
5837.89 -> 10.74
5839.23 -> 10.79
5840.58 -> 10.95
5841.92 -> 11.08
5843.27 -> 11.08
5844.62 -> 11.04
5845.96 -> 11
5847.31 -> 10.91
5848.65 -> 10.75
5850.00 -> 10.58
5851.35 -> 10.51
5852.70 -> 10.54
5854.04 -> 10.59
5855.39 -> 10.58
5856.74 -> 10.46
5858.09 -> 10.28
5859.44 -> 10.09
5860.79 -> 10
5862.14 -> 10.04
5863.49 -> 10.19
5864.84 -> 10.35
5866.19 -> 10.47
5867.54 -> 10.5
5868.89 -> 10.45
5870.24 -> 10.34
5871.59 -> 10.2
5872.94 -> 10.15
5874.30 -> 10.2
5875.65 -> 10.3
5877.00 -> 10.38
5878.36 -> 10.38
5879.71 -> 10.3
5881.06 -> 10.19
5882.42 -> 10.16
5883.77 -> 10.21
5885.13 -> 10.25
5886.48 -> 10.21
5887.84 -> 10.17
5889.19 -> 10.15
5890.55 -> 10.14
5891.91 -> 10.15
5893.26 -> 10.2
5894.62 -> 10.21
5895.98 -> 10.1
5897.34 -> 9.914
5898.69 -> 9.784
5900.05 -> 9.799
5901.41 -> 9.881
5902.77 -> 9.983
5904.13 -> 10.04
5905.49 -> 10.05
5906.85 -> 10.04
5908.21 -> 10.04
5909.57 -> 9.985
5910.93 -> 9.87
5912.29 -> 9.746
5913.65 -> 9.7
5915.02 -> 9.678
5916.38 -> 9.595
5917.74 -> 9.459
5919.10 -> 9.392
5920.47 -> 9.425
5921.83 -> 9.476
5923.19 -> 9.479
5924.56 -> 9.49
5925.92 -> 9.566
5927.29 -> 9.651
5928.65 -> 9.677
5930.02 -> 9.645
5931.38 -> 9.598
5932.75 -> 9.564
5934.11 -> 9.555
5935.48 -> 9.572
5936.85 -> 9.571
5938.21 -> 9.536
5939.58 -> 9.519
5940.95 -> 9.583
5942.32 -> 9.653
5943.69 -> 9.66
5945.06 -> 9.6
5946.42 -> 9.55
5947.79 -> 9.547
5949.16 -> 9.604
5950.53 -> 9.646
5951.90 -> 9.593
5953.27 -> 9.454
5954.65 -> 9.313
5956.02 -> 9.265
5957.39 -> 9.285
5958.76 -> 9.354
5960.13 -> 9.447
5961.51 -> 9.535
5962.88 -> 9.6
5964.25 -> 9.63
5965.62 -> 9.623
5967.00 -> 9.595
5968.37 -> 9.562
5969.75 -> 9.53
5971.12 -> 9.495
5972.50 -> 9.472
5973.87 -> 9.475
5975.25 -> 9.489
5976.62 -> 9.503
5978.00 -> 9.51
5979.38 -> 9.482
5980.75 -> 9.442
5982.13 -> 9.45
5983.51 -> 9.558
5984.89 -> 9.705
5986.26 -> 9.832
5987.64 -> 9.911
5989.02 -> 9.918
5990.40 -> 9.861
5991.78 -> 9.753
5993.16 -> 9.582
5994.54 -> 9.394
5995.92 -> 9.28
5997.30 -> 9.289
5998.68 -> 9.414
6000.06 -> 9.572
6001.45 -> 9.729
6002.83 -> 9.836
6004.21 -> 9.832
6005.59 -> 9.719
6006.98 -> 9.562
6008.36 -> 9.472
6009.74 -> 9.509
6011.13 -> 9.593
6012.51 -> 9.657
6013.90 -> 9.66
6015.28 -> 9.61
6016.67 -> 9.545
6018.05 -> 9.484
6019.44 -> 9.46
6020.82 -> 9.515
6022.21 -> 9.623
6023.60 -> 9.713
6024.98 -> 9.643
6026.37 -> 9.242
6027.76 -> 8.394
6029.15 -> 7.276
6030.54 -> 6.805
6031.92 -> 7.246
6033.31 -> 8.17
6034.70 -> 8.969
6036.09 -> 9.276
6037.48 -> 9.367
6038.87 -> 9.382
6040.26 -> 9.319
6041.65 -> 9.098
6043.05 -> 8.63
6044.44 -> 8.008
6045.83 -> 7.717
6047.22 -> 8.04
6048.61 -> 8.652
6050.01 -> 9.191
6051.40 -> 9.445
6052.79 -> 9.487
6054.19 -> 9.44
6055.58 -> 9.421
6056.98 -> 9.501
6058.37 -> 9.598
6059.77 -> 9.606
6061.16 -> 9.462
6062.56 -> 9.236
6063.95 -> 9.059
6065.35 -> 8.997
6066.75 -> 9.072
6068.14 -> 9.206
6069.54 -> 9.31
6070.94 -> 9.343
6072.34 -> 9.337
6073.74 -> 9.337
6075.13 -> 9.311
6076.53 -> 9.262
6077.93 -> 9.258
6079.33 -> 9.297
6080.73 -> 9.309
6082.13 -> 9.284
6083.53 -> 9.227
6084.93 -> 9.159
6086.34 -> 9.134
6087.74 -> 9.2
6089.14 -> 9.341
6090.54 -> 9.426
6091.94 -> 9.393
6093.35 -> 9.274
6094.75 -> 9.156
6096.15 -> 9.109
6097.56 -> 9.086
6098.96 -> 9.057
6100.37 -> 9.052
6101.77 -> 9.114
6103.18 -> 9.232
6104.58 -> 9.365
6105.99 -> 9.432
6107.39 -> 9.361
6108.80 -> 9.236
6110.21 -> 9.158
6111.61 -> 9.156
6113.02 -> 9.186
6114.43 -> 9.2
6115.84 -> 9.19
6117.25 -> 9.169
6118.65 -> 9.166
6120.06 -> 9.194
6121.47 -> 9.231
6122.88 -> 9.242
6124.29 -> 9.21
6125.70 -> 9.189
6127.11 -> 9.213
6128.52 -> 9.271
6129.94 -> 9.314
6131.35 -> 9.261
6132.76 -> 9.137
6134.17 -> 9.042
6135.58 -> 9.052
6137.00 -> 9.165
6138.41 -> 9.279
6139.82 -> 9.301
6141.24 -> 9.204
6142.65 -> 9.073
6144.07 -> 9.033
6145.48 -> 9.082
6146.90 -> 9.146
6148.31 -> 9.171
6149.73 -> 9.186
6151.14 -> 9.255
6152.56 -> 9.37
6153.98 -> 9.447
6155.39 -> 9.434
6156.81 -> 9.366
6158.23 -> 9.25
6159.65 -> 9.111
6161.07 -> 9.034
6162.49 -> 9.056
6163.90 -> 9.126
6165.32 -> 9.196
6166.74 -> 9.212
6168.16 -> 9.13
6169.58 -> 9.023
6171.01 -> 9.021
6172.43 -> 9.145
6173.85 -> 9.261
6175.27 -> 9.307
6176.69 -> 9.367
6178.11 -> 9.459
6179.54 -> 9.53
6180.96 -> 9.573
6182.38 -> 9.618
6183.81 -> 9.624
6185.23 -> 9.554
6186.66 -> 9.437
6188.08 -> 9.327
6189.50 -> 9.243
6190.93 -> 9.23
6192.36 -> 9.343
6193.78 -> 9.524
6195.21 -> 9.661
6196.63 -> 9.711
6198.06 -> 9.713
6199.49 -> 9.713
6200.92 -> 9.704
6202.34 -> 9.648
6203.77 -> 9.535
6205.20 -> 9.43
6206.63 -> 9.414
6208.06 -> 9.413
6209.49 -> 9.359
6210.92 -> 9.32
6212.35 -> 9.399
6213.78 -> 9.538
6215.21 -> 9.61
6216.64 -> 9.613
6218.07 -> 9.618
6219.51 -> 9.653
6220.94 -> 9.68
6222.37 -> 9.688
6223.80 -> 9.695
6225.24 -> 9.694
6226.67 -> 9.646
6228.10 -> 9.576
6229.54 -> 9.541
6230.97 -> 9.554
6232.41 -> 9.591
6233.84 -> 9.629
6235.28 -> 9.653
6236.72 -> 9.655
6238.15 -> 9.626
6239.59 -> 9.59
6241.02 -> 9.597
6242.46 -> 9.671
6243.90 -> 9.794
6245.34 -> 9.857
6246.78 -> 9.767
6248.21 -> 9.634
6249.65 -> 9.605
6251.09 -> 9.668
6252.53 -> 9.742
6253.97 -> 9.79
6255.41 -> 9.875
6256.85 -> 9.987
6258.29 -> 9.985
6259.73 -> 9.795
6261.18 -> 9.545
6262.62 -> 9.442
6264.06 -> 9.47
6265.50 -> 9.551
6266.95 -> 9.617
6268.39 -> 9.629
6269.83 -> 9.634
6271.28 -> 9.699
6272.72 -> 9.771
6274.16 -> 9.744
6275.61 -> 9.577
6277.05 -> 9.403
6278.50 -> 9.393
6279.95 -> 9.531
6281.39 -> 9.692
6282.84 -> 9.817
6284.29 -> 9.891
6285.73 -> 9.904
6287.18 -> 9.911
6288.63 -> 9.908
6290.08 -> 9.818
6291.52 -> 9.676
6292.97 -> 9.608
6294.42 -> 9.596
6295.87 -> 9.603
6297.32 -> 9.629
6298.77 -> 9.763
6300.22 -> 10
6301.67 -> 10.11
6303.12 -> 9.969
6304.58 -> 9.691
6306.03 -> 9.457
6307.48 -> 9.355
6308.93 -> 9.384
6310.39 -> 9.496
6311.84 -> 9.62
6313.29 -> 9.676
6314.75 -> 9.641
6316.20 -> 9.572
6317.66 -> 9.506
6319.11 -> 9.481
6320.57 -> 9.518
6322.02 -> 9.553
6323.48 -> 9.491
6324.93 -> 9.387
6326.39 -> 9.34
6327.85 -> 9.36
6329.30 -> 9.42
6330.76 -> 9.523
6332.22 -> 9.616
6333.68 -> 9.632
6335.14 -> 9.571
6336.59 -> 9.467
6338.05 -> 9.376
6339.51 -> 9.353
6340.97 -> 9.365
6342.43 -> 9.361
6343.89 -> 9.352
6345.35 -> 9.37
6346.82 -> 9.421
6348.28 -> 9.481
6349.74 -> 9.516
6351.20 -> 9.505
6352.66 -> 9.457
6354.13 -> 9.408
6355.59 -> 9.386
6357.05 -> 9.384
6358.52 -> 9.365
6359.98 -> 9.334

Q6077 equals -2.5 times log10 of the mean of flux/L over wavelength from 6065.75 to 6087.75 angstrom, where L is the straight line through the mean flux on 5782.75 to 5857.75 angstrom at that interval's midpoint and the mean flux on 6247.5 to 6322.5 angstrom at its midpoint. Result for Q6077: 0.14 mag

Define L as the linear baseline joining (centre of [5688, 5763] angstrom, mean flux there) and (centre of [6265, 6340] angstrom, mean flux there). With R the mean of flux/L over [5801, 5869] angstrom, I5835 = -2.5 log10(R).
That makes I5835 0.21 mag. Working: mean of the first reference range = 14.2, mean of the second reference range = 9.61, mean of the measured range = 11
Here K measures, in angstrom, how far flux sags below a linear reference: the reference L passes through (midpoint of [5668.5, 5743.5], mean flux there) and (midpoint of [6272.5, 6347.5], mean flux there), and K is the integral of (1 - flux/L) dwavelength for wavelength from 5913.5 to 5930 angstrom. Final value 3.6 angstrom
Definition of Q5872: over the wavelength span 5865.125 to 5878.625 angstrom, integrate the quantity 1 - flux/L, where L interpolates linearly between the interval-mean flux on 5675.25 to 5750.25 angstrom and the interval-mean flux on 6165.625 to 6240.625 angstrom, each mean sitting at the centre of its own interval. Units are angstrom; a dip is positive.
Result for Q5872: 2.3 angstrom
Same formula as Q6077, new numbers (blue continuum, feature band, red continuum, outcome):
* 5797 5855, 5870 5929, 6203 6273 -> 0.099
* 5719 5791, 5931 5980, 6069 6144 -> 0.184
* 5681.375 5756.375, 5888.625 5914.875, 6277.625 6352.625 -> 0.260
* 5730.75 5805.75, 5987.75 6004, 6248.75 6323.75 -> 0.231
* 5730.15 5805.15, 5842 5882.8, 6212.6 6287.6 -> 0.228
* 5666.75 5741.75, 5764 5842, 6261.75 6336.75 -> 0.072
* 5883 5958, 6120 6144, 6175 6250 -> 0.049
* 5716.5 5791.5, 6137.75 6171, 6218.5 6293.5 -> 0.151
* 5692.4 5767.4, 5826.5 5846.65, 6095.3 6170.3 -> 0.174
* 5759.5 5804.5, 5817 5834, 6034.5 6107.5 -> 0.144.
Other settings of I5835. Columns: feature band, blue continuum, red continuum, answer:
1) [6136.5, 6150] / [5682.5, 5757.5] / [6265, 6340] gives 0.18 mag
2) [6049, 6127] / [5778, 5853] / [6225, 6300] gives 0.13 mag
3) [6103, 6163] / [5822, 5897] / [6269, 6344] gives 0.08 mag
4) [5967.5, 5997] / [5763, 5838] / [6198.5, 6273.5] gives 0.17 mag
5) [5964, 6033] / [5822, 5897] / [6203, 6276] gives 0.09 mag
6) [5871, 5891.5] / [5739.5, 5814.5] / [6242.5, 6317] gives 0.23 mag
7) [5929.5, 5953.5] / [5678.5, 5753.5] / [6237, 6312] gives 0.27 mag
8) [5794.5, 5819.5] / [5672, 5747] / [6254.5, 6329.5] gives 0.12 mag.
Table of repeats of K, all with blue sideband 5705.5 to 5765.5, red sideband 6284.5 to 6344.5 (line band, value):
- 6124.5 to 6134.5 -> 1.69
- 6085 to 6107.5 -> 4.22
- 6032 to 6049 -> 4.52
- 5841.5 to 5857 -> 3.01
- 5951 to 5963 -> 2.94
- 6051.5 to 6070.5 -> 3.75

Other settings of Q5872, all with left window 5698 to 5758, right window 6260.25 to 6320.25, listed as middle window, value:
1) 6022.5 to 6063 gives 9.7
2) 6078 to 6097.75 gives 3.6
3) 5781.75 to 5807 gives 2.3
